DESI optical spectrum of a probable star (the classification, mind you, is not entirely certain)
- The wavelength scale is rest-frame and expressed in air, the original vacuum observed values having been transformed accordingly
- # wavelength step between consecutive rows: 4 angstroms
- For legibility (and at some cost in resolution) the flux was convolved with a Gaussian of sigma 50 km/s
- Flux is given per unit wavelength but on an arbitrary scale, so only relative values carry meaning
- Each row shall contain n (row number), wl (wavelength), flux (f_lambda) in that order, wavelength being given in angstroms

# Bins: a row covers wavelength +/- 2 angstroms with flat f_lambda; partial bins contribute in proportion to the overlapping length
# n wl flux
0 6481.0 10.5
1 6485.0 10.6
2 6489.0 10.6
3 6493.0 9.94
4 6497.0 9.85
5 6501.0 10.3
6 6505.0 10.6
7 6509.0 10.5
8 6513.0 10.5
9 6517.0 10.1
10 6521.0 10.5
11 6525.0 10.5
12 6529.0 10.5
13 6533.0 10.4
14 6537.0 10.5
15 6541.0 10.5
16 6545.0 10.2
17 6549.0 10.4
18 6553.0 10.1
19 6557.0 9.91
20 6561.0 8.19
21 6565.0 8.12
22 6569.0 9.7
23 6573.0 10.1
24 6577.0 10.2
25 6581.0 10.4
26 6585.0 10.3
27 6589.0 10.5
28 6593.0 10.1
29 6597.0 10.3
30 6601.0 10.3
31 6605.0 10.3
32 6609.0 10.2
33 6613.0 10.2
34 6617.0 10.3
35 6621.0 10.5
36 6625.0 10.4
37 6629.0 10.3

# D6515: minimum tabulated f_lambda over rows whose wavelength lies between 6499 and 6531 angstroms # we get 10.1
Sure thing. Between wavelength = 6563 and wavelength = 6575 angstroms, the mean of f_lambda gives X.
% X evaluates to 9.31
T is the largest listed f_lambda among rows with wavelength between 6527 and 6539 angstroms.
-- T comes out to 10.5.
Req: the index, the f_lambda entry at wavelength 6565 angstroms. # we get 8.12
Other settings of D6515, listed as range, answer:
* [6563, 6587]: 8.12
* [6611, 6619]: 10.2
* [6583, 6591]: 10.3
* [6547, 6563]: 8.19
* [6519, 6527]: 10.5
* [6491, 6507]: 9.85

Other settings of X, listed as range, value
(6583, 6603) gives 10.3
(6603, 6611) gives 10.2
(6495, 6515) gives 10.3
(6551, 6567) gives 9.08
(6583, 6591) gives 10.4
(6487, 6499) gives 10.1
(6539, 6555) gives 10.3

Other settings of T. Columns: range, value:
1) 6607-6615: 10.2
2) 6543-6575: 10.4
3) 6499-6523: 10.6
